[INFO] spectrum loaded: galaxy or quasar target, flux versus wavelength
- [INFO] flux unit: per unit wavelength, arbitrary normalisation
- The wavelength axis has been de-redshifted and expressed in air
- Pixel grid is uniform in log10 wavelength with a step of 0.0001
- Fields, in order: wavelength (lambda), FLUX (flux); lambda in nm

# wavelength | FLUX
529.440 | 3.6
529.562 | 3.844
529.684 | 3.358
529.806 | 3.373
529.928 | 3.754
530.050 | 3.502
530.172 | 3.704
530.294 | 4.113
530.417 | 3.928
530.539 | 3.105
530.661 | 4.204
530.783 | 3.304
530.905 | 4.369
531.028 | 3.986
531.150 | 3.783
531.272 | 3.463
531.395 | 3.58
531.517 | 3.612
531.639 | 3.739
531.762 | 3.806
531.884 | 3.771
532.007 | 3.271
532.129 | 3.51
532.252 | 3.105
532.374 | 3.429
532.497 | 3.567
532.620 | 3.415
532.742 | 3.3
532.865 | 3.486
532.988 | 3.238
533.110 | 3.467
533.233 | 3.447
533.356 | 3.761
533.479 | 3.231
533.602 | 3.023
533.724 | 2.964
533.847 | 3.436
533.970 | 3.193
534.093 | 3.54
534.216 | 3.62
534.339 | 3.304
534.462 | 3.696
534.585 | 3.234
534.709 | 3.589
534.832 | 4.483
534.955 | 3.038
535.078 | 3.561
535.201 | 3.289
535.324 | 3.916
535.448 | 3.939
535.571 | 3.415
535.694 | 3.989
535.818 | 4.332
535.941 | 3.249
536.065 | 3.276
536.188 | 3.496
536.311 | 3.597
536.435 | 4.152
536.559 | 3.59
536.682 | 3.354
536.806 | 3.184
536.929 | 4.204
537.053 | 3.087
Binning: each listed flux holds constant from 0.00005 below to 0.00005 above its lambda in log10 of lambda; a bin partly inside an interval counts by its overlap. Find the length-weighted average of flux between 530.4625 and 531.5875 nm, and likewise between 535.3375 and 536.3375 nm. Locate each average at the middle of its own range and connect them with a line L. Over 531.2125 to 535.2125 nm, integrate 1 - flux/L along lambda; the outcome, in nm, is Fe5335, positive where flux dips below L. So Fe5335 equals 0.26 nm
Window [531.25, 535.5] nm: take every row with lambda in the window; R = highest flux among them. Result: 4.483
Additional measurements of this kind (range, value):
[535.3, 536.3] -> 4.332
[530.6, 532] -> 4.369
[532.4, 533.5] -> 3.761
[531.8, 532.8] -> 3.771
